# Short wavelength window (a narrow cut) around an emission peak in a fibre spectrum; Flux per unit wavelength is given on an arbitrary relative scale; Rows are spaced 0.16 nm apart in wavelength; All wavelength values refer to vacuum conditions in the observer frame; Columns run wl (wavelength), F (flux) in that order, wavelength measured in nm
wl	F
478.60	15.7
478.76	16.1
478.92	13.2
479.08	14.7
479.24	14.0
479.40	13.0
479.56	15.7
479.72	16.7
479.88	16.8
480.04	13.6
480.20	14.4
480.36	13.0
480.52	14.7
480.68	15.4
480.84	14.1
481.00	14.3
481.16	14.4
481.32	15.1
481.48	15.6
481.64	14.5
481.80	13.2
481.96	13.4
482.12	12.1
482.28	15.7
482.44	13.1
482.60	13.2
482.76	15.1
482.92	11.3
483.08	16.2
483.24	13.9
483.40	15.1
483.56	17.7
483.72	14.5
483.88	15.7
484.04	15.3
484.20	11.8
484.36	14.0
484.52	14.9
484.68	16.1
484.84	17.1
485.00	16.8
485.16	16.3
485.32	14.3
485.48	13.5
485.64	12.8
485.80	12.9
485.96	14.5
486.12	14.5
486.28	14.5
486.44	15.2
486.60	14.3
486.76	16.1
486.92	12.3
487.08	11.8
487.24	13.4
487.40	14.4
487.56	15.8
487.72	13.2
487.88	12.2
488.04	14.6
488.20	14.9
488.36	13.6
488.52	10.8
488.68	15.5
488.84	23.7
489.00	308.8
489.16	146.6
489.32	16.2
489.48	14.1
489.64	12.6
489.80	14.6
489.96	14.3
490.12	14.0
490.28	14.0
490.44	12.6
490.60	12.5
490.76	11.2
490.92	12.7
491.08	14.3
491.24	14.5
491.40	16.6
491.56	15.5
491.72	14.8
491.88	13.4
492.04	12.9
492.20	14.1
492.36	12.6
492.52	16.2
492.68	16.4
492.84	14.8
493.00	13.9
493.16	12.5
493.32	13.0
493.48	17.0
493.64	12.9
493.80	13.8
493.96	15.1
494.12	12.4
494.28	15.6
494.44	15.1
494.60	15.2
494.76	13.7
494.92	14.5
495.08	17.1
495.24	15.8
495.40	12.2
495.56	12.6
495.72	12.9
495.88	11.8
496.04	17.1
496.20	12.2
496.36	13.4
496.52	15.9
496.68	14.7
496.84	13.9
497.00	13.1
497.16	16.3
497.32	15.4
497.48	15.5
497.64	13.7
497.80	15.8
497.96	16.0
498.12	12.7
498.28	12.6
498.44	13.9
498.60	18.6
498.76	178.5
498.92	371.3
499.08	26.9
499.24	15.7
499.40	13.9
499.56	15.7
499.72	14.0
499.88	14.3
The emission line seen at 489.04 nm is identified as H-beta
